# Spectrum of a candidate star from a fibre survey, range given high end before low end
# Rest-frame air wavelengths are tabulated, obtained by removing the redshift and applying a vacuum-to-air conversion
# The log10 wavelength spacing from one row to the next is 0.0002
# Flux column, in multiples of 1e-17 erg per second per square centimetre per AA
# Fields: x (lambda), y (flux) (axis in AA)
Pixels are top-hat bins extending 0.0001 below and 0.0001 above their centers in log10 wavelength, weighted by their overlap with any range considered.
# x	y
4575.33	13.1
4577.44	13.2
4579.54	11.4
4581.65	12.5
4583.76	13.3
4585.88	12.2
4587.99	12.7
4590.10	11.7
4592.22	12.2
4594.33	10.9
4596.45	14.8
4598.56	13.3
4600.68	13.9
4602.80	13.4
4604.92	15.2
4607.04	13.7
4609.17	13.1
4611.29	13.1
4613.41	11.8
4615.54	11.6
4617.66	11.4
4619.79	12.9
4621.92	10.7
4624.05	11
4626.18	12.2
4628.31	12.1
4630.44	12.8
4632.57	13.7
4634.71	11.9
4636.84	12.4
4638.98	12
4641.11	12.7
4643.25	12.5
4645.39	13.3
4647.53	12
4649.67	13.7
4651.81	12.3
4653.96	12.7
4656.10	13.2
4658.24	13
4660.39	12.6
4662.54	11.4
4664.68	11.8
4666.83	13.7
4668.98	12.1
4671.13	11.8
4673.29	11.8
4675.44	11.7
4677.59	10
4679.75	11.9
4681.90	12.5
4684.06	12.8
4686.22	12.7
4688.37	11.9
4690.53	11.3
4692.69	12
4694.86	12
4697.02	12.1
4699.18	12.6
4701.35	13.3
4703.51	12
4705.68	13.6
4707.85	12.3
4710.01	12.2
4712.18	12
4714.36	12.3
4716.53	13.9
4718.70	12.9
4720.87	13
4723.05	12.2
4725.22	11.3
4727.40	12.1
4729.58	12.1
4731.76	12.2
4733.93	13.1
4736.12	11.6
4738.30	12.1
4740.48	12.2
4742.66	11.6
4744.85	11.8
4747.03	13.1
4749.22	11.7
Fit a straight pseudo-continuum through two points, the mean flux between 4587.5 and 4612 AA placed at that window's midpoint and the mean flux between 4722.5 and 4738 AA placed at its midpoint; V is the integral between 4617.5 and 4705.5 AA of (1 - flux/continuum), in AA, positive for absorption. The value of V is 2.6 AA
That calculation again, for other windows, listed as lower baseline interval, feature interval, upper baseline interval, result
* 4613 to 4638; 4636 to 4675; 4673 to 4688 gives -1.6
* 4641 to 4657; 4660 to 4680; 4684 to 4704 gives 1.1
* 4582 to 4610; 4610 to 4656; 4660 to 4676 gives 0.8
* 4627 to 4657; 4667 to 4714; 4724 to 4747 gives 0.7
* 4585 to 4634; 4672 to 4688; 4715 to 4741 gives 0.7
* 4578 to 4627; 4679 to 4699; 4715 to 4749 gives 0.4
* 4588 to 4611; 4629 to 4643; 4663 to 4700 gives 0.1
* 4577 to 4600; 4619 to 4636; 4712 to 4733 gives 0.5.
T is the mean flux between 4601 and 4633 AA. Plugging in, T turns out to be 12.6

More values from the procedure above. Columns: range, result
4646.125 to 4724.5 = 12.4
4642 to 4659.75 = 12.8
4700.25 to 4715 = 12.5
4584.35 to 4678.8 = 12.5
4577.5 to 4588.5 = 12.5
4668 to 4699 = 11.9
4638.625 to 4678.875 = 12.3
